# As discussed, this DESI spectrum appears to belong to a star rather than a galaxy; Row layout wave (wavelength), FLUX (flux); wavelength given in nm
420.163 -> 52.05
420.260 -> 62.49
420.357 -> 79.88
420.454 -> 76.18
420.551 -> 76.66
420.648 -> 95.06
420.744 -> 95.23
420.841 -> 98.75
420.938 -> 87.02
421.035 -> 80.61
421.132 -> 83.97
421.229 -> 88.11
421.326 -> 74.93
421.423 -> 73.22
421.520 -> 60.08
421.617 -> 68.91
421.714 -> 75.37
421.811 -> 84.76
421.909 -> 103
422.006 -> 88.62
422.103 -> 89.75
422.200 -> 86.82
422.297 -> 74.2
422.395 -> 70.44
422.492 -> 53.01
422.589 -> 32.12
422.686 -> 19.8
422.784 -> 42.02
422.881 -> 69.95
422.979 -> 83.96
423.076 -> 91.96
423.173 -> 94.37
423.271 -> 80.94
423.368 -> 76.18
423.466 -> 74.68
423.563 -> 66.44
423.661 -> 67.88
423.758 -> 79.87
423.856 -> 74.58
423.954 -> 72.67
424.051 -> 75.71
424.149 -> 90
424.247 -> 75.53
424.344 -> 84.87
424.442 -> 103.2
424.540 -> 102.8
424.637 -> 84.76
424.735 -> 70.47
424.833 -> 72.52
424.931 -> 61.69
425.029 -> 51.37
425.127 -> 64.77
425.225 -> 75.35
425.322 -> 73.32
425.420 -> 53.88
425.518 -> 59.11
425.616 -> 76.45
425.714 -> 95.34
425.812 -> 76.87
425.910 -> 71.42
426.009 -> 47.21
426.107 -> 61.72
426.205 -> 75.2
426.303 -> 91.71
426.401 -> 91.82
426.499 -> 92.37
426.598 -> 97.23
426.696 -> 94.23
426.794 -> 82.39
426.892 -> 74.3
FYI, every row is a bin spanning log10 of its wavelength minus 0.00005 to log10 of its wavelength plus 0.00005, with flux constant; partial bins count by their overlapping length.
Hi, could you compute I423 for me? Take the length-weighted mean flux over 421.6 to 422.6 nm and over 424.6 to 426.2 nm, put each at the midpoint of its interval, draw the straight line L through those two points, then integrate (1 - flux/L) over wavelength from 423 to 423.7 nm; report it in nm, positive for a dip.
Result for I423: -0.05 nm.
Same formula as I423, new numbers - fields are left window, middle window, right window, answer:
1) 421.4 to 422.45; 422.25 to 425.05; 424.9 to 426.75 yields 0.17 nm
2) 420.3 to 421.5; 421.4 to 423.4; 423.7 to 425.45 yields 0.20 nm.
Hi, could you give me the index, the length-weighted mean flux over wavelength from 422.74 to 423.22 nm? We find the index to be 76.8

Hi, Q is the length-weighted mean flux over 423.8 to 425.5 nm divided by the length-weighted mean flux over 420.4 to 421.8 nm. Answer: 0.9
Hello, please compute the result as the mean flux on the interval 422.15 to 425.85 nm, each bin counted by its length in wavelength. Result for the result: 72.6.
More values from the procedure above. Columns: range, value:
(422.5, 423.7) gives 66.2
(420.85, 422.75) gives 73.7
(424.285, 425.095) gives 78.6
